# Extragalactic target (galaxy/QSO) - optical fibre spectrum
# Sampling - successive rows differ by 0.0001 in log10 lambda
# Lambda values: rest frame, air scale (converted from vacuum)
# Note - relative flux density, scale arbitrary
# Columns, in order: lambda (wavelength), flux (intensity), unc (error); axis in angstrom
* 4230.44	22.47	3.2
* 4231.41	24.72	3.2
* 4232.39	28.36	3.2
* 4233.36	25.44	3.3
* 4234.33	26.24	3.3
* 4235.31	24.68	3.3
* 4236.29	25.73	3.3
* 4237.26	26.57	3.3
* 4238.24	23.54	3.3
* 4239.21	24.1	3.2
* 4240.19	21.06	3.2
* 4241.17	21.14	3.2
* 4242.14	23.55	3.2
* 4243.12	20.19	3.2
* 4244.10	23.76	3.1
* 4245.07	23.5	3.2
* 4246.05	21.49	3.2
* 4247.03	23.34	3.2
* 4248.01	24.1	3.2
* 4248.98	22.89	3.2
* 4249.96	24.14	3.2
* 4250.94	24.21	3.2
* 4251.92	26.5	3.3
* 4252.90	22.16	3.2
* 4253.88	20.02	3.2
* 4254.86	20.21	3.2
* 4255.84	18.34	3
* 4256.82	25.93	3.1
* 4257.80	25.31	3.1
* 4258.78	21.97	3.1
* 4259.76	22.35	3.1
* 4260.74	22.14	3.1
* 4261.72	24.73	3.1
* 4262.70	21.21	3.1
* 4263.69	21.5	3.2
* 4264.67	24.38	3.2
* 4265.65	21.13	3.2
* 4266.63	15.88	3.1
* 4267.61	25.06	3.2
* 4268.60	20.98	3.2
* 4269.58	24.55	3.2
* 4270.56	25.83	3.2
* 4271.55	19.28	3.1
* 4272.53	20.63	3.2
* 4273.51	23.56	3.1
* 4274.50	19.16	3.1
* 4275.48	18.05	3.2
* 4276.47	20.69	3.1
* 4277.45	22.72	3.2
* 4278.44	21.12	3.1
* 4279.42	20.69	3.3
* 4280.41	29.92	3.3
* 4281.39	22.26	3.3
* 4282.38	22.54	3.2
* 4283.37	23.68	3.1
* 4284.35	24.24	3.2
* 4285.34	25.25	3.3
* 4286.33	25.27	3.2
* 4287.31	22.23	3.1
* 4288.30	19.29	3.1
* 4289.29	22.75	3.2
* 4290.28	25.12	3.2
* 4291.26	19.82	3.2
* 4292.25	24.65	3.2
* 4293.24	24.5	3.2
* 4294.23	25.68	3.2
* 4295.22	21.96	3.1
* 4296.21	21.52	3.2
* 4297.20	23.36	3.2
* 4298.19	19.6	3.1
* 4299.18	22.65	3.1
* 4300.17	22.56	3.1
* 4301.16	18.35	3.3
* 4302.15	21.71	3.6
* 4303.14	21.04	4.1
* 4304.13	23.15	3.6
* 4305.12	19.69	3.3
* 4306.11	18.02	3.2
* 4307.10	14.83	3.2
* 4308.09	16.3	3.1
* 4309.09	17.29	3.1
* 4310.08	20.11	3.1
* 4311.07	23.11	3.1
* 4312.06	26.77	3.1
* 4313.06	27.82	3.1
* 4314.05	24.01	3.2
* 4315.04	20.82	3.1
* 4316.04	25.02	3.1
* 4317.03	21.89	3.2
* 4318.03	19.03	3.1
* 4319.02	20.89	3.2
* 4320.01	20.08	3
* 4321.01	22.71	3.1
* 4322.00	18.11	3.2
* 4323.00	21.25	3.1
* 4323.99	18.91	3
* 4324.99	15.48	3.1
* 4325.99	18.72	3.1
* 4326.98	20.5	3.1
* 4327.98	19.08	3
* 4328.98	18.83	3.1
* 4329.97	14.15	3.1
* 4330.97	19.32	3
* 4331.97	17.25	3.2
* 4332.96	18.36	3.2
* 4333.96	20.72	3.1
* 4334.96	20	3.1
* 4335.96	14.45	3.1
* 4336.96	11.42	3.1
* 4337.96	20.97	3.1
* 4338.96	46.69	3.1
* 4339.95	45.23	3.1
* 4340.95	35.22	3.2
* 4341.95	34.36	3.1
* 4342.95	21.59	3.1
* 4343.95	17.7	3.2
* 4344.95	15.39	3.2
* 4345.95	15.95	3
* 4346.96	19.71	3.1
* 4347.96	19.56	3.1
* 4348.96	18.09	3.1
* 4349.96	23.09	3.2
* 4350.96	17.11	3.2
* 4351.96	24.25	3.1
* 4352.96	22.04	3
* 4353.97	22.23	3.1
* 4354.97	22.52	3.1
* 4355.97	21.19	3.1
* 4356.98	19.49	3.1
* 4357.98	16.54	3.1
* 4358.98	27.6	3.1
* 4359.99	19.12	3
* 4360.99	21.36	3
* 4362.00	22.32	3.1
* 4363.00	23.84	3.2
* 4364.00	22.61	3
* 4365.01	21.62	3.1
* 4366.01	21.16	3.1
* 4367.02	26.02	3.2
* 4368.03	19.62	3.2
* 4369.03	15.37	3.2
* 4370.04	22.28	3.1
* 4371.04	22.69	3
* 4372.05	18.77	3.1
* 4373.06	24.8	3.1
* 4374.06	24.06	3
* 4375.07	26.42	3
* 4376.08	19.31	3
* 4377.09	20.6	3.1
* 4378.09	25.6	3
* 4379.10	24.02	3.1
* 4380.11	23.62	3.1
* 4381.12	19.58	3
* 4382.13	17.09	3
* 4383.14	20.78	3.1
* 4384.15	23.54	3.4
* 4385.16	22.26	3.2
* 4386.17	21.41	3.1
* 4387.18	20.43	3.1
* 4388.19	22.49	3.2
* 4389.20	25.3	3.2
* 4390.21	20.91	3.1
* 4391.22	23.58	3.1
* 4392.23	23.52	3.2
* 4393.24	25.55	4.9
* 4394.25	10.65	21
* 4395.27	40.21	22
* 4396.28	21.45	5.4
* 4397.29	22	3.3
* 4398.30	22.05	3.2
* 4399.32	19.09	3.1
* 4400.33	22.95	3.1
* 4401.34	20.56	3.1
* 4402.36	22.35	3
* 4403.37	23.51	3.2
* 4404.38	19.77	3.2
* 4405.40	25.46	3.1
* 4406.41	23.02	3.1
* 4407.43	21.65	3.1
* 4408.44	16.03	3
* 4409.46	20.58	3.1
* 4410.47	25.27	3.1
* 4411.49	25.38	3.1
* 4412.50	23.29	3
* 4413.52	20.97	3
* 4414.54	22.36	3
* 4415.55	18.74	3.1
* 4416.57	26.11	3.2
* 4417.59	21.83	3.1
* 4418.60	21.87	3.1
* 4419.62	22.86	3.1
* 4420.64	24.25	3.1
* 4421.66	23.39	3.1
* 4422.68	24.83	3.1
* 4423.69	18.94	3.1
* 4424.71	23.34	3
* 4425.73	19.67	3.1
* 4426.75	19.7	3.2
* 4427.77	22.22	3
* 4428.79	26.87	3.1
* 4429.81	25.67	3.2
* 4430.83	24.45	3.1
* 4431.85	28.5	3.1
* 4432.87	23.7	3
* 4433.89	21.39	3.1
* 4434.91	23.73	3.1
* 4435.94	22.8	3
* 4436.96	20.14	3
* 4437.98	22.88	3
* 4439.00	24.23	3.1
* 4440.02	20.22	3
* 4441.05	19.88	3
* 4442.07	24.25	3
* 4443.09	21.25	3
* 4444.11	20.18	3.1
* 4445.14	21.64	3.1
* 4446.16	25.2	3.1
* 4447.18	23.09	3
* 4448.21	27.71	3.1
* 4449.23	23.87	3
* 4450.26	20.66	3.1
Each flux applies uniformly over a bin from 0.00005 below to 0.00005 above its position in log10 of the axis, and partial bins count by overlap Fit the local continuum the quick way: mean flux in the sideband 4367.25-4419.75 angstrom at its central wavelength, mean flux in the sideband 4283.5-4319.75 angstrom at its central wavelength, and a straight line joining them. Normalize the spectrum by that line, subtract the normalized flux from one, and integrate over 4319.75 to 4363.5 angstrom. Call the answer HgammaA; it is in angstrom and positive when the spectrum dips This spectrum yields 1.3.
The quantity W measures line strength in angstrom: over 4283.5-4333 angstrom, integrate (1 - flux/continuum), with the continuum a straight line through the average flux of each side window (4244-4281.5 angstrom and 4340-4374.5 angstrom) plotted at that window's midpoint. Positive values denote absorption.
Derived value 2.57 angstrom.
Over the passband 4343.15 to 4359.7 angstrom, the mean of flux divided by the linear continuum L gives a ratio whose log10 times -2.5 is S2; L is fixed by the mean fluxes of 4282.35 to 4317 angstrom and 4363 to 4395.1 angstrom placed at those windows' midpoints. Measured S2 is 0.10 mag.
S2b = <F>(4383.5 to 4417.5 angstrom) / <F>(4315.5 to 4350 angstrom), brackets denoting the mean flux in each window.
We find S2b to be 1.1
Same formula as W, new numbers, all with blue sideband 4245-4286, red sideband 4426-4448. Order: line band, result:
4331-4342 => -1.2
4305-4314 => 0.8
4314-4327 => 1.3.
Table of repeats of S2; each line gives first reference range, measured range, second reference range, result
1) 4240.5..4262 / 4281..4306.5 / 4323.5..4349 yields -0.010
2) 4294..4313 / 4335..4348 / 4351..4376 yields -0.139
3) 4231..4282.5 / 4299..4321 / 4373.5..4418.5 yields 0.076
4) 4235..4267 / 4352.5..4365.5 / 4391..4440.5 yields 0.050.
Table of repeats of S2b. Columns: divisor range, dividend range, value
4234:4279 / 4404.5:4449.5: 1.01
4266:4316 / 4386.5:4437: 1.03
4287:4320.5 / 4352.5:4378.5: 1.01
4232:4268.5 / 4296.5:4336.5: 0.87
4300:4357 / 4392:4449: 1.07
